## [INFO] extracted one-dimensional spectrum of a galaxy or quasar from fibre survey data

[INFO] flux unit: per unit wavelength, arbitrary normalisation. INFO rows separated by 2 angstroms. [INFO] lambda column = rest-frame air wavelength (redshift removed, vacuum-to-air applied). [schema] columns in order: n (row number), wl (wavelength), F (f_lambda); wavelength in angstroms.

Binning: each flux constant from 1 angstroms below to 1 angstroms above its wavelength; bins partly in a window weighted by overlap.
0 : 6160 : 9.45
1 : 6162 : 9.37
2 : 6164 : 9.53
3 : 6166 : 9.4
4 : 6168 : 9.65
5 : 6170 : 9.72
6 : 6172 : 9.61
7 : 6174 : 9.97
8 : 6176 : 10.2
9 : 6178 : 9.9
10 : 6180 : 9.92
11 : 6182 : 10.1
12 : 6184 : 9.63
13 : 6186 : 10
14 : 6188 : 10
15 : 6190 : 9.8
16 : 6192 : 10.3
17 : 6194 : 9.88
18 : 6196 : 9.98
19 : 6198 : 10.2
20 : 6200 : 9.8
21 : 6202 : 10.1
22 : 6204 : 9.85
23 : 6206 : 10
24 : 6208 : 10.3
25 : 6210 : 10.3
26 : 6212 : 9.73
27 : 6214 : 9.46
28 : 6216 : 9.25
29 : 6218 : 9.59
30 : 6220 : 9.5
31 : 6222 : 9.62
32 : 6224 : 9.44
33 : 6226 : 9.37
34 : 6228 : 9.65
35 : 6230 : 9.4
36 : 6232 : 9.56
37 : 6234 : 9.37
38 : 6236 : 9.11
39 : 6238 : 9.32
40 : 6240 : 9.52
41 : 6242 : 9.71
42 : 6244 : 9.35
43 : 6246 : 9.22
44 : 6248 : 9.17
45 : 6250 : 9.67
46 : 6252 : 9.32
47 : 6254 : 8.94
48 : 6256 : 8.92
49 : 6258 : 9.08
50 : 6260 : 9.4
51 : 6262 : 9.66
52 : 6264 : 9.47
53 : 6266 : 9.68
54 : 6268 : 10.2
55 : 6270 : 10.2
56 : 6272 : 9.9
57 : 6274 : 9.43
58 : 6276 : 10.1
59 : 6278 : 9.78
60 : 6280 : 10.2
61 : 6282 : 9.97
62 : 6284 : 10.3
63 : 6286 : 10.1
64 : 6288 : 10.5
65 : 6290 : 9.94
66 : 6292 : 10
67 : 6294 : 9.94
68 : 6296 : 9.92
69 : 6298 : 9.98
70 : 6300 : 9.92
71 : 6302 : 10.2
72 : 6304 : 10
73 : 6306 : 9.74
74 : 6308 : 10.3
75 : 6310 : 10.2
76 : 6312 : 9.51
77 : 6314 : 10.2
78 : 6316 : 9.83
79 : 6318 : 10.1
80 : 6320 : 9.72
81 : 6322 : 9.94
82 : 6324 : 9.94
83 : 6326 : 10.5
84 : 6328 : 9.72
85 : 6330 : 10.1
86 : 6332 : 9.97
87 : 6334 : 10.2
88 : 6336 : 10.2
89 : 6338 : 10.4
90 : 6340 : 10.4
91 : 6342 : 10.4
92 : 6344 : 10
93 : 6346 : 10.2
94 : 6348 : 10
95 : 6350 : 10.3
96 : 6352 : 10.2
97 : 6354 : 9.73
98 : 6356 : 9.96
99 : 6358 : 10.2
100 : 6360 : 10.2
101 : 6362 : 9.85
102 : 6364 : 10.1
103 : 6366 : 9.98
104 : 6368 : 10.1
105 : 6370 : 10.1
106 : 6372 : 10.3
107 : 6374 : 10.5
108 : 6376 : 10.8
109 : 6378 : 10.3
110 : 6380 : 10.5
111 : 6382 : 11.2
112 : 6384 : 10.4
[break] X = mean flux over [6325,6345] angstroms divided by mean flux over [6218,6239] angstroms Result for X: 1.08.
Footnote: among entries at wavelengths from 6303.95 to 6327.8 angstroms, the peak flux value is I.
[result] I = 10.5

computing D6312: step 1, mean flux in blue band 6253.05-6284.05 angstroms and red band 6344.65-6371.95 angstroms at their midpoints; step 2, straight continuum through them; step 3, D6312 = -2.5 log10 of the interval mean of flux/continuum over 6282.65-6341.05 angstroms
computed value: -0.020 mag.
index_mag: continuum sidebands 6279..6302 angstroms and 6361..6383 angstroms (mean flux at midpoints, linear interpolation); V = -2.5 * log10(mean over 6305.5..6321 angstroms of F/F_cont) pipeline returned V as 0.02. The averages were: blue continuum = 10.1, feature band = 9.96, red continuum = 10.3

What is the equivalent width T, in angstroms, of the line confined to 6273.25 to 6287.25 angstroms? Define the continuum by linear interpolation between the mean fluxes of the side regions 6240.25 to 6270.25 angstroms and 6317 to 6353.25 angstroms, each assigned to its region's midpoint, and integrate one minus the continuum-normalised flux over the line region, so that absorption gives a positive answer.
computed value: -0.5 angstroms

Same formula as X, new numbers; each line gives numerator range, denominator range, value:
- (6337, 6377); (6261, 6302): 1.02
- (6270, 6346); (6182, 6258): 1.04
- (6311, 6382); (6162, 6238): 1.04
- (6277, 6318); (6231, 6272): 1.06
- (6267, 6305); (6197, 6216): 1.01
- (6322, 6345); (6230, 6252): 1.08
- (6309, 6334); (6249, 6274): 1.05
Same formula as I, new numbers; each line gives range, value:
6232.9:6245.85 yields 9.71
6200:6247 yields 10.3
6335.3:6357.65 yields 10.4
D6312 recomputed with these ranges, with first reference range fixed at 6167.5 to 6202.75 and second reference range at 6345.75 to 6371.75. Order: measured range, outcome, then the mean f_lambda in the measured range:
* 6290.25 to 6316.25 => 0.00 mag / 9.98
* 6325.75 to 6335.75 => 0.00 mag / 10.1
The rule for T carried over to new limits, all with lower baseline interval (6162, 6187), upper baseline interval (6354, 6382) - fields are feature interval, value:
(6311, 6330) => 0.34 angstroms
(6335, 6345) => -0.10 angstroms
